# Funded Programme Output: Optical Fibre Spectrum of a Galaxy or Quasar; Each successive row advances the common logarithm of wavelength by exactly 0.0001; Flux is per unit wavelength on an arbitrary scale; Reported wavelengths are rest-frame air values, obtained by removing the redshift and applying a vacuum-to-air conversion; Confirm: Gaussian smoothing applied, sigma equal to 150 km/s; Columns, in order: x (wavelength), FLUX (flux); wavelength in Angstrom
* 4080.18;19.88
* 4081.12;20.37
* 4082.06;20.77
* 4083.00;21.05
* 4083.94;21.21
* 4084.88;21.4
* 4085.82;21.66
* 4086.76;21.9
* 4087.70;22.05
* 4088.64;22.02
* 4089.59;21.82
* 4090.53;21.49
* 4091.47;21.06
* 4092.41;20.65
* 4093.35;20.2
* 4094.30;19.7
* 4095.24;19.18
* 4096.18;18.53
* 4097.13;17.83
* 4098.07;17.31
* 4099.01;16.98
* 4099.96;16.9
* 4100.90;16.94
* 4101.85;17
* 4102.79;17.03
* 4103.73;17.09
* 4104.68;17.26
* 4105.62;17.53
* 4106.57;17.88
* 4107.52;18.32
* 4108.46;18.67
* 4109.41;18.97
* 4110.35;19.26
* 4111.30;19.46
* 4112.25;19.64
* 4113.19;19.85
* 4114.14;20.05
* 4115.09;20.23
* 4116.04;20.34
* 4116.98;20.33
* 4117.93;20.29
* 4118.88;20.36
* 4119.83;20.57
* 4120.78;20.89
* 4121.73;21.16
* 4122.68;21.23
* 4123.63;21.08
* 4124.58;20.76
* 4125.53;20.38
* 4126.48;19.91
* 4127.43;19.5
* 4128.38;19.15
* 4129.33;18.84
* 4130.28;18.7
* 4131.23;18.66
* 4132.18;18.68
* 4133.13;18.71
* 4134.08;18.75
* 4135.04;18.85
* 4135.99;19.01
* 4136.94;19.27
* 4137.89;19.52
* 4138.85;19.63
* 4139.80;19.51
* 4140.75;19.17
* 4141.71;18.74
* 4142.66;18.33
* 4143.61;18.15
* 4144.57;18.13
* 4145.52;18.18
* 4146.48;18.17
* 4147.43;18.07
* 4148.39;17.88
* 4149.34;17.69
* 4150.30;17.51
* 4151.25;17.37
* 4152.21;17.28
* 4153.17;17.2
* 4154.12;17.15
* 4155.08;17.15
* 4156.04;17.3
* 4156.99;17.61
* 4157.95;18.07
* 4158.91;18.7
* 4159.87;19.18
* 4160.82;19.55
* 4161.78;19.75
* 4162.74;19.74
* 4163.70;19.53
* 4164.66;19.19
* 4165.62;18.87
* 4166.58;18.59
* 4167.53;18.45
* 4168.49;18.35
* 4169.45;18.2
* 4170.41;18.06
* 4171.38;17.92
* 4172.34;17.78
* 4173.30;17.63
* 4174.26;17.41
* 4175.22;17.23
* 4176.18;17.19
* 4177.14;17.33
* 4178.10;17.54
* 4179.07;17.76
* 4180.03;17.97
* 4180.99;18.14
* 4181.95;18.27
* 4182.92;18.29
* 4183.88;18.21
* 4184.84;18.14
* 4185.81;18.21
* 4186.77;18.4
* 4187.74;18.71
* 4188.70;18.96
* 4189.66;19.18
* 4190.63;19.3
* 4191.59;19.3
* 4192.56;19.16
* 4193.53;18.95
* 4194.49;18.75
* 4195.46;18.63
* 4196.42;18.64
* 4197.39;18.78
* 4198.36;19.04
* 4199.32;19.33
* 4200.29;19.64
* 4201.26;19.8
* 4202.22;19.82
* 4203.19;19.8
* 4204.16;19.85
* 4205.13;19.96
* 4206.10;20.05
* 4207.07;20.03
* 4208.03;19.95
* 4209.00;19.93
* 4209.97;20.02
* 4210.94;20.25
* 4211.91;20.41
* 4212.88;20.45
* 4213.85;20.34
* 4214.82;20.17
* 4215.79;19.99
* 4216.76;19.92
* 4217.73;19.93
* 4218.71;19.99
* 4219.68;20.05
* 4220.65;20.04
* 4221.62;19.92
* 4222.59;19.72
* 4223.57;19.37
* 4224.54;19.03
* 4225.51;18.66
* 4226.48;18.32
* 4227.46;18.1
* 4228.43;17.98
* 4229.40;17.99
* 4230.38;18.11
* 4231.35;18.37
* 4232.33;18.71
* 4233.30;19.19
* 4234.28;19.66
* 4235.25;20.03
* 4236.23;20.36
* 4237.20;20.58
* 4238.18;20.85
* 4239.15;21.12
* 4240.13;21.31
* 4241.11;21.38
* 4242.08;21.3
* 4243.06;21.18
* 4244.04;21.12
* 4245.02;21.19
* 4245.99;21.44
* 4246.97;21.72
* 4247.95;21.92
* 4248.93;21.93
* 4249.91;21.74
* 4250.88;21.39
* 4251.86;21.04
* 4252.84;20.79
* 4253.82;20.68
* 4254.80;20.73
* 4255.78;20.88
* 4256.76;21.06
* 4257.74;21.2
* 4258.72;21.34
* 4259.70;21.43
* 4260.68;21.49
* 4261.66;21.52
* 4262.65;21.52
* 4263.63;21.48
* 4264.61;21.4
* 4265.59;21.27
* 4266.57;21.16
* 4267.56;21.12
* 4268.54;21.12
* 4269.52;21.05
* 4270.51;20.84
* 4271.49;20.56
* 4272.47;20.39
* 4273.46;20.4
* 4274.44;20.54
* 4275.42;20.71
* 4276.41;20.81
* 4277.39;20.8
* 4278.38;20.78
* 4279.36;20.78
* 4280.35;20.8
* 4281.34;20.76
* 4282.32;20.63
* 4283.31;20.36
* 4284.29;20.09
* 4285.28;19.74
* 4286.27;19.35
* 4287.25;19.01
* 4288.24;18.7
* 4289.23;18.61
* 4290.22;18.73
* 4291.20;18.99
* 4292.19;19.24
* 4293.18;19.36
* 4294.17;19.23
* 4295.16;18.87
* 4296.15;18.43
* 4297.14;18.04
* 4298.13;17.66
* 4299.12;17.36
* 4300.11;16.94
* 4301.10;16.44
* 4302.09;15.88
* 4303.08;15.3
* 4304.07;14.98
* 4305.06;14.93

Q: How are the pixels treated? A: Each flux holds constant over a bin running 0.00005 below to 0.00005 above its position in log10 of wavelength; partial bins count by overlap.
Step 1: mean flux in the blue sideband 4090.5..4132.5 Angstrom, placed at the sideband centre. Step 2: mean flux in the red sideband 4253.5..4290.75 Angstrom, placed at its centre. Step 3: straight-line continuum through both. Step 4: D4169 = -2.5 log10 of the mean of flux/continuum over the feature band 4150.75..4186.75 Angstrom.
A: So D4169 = 0.09 mag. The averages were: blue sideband 19.2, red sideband 20.6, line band 18.1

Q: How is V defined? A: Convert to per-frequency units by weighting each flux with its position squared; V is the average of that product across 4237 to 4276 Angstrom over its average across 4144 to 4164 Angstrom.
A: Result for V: 1.2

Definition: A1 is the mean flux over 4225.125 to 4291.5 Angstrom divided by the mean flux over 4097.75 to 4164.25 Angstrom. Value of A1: 1.1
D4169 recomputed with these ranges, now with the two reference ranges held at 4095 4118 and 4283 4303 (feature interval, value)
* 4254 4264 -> -0.15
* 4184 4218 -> -0.06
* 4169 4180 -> 0.05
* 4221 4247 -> -0.08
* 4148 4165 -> 0.02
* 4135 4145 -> -0.03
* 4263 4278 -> -0.14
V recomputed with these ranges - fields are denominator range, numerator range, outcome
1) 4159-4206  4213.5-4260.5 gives 1.11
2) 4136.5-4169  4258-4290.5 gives 1.18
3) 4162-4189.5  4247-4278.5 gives 1.21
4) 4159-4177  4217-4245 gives 1.10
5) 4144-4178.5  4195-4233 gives 1.10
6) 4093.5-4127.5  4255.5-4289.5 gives 1.17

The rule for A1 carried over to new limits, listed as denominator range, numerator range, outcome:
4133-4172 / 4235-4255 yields 1.15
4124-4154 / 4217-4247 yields 1.06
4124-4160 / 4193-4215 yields 1.06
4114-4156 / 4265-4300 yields 1.04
